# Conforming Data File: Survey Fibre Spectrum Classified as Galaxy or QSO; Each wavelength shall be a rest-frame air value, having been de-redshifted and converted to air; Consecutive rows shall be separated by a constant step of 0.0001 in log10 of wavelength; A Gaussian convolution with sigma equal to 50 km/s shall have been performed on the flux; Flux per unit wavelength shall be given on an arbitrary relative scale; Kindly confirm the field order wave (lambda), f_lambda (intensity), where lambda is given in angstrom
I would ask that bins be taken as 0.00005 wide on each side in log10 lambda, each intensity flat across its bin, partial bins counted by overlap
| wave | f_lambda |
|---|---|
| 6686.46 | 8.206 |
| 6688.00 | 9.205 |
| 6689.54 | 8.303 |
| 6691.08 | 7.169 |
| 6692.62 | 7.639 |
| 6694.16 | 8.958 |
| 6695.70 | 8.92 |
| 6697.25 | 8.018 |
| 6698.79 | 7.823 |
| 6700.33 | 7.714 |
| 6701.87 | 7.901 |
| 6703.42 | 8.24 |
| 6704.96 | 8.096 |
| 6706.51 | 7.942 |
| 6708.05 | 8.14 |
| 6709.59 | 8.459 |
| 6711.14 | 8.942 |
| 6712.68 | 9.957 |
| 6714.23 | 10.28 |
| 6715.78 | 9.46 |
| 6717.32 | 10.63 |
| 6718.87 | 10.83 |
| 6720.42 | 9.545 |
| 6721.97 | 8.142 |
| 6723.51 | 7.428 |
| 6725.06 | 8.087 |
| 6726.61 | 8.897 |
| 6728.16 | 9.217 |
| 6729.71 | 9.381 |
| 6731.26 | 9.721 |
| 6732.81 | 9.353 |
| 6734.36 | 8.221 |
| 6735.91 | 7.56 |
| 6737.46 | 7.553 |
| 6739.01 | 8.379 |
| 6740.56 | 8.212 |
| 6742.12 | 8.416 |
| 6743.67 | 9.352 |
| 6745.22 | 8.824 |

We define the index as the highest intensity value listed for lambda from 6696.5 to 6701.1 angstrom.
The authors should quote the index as 8.018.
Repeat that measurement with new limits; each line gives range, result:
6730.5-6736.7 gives 9.721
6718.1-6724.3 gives 10.83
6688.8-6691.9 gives 8.303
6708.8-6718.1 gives 10.63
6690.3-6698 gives 8.958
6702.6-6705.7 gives 8.24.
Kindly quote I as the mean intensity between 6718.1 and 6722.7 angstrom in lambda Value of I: 9.51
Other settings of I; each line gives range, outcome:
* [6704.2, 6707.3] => 8.02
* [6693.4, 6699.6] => 8.42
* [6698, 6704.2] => 7.93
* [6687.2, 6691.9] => 8.22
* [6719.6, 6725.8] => 8.32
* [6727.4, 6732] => 9.44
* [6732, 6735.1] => 8.81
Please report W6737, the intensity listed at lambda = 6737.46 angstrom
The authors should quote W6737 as 7.553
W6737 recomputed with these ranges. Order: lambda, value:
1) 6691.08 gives 7.169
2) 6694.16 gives 8.958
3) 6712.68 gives 9.957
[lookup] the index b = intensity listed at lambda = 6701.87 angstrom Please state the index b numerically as 7.901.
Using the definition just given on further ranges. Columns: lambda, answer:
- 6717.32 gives 10.63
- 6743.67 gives 9.352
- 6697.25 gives 8.018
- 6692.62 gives 7.639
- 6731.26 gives 9.721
